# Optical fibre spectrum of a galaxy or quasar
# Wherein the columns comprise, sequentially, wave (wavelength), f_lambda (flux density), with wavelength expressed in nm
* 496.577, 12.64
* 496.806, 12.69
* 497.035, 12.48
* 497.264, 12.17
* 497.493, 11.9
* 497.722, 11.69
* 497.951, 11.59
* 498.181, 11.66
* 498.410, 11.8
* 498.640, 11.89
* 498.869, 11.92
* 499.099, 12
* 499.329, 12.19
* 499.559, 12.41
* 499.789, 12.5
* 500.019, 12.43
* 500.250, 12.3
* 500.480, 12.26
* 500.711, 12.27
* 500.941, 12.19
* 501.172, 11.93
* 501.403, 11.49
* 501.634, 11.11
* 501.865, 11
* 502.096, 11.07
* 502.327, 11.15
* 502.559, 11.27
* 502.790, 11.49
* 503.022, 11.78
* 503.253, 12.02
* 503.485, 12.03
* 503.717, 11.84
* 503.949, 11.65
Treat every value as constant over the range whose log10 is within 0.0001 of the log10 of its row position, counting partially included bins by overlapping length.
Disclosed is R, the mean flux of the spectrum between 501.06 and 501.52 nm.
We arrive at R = 11.7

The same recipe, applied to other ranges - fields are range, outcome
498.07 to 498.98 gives 11.8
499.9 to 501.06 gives 12.3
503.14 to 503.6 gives 12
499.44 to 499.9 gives 12.5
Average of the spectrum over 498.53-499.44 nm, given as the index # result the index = 12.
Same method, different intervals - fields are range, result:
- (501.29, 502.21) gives 11.2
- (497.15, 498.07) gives 11.8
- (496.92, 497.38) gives 12.3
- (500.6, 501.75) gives 11.8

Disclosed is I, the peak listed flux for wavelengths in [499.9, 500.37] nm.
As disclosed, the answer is 12.43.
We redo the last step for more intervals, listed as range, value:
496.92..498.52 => 12.48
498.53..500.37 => 12.5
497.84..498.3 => 11.66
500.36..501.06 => 12.27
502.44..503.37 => 12.02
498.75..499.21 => 12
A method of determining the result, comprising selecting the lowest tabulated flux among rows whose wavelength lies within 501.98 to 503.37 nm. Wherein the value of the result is 11.07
